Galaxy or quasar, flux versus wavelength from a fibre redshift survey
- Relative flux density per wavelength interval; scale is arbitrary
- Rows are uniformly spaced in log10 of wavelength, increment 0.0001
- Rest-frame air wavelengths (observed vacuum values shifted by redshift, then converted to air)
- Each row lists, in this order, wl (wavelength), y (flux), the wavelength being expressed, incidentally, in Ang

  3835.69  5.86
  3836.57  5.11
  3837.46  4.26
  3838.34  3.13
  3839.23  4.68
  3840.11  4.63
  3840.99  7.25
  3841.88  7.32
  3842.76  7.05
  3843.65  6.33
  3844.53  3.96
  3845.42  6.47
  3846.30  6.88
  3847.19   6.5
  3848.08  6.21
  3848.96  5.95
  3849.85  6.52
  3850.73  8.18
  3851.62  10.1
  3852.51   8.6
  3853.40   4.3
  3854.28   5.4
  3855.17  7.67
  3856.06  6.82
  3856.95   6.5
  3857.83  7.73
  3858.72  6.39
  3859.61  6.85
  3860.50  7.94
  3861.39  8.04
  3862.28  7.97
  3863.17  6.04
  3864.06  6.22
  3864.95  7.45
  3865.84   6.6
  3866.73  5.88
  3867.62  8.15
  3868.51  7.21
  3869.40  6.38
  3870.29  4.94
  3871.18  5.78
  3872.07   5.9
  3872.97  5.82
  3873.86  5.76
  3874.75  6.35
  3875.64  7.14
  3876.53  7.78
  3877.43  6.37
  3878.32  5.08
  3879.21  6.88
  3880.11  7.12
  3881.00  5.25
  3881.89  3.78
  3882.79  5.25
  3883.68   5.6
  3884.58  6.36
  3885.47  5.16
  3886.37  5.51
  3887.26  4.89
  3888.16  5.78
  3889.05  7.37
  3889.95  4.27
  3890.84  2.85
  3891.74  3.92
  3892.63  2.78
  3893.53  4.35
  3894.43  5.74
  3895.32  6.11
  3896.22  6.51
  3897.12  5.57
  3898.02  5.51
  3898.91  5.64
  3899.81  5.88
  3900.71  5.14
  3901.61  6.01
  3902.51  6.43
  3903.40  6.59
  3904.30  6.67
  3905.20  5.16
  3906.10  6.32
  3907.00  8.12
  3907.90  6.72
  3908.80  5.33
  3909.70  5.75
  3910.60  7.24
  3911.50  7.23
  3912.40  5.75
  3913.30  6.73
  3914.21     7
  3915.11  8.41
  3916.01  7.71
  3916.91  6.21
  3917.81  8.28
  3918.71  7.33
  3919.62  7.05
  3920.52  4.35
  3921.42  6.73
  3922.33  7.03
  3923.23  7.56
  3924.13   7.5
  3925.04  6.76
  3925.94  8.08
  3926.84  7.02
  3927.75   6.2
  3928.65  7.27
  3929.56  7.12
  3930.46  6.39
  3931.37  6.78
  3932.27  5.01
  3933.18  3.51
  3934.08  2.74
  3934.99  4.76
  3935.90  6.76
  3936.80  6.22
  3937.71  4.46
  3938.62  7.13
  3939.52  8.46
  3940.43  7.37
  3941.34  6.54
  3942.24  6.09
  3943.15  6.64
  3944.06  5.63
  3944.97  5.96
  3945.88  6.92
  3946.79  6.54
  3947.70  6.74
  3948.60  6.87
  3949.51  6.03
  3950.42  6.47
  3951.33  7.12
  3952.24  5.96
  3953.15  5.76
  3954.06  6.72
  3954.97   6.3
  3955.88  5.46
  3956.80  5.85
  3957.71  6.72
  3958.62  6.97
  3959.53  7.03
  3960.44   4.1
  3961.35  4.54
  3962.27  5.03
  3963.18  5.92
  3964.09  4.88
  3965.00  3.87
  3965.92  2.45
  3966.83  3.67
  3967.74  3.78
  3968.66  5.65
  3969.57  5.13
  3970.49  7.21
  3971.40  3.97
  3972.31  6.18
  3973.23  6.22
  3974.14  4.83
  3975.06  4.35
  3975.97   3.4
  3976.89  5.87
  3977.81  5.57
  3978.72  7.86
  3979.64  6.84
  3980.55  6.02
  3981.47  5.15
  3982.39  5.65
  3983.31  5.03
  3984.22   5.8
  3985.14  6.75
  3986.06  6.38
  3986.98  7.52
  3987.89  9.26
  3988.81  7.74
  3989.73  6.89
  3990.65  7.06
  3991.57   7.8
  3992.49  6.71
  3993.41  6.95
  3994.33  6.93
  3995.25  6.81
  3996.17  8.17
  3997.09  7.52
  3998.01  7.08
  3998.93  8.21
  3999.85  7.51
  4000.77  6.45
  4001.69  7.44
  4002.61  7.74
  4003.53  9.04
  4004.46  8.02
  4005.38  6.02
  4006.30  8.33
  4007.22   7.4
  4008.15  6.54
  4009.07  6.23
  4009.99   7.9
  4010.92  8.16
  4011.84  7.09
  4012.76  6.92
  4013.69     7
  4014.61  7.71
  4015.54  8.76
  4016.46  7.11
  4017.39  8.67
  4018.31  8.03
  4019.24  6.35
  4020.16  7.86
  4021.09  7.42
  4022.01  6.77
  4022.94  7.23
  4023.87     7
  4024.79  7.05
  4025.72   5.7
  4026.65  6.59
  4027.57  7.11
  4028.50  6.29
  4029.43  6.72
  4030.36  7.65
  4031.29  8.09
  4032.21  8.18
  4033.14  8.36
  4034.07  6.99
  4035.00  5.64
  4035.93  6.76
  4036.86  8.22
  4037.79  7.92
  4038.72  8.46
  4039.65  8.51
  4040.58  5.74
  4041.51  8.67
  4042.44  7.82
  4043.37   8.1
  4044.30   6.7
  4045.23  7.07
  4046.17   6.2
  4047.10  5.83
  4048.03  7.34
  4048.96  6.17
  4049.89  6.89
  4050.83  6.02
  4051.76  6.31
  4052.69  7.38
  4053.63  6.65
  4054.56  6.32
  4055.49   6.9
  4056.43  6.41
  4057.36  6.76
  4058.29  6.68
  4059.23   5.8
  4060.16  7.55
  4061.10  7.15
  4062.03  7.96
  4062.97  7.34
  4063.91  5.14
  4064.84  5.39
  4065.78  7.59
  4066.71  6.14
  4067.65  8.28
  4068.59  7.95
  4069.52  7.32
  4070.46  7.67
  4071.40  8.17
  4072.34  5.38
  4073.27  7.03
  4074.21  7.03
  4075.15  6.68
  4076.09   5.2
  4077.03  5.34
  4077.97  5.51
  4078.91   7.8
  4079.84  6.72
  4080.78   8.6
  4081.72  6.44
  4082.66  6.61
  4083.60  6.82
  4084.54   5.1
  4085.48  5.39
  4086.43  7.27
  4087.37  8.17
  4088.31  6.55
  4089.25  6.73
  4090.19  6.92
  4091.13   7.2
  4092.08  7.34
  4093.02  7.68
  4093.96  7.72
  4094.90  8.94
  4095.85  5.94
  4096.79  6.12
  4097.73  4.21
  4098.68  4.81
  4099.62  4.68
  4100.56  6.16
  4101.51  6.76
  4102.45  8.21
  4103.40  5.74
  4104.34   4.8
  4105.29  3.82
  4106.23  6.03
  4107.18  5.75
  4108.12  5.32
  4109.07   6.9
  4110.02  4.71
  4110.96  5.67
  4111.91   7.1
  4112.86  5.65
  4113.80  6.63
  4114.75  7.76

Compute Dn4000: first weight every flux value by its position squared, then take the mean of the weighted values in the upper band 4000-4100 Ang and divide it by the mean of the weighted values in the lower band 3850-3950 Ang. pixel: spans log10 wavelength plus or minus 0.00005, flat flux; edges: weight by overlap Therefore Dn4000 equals 1.19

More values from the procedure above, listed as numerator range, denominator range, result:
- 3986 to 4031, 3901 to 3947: 1.18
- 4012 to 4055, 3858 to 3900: 1.30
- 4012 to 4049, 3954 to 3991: 1.31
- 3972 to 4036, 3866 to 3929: 1.19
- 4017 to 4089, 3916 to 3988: 1.21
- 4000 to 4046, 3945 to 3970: 1.35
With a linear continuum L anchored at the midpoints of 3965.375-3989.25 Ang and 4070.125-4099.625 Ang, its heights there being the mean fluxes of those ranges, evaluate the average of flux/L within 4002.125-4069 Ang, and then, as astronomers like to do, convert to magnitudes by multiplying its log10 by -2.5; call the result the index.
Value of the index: -0.16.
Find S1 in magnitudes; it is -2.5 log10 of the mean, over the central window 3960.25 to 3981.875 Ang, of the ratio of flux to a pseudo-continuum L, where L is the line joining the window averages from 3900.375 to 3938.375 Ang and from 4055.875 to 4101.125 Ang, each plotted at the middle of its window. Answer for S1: 0.26 mag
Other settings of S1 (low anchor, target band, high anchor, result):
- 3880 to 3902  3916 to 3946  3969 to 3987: -0.17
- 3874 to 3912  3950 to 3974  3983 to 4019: 0.23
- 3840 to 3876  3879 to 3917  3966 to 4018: 0.14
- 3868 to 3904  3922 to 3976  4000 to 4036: 0.09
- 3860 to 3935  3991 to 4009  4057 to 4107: -0.15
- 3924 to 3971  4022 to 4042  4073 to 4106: -0.16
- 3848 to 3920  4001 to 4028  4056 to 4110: -0.14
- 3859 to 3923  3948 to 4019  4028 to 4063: 0.04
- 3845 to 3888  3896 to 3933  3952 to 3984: -0.10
